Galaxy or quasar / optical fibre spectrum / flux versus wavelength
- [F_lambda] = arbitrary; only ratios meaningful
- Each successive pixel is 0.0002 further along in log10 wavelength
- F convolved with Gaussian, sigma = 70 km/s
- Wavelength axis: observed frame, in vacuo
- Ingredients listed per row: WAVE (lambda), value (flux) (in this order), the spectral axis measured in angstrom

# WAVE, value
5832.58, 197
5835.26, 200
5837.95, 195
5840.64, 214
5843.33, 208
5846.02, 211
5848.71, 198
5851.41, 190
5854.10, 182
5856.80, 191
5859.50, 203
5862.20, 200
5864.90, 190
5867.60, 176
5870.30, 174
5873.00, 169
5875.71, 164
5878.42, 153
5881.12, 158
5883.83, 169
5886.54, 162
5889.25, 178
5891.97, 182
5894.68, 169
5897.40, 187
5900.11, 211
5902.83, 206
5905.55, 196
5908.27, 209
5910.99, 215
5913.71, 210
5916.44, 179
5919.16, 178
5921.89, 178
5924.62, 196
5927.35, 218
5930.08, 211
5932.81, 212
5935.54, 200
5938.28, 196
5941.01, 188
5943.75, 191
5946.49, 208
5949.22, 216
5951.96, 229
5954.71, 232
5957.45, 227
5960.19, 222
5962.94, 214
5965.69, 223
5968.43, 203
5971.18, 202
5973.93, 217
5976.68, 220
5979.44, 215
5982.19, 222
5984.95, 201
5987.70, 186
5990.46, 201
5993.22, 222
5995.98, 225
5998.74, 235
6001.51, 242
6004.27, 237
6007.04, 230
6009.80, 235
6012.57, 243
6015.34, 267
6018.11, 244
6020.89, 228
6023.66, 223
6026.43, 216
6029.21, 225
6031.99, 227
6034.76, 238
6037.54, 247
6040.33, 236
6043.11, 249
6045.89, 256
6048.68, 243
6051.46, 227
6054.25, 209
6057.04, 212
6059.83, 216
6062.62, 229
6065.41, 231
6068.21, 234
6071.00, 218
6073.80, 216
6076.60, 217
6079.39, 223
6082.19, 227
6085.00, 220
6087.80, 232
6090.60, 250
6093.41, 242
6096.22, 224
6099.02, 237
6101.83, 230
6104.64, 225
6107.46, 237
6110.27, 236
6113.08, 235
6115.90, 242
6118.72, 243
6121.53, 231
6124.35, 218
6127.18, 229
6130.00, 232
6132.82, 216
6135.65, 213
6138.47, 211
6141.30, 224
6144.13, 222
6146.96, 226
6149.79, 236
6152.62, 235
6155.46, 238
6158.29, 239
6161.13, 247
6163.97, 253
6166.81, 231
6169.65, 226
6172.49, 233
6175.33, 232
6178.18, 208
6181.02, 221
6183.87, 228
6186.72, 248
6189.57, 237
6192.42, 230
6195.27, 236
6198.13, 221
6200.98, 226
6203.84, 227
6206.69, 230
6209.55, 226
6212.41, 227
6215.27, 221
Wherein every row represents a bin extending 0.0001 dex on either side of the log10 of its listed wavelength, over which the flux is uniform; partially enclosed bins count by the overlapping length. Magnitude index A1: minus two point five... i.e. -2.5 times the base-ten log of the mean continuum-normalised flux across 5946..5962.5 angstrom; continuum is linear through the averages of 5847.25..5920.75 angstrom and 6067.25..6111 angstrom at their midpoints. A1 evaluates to -0.115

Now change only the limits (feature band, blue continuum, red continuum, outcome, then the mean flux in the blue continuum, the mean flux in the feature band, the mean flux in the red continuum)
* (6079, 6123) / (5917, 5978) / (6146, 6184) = -0.039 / 208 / 234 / 233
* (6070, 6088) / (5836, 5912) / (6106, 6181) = -0.005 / 188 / 221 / 230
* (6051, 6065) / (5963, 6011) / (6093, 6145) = 0.024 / 218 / 219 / 229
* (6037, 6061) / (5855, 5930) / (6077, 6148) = -0.077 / 186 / 232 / 229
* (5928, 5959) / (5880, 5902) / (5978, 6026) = -0.049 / 178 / 210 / 227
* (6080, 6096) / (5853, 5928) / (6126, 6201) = -0.074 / 186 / 233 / 230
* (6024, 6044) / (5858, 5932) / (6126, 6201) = -0.118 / 187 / 233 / 230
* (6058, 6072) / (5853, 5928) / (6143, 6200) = -0.053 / 186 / 225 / 232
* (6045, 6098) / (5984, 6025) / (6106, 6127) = 0.020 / 228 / 227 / 234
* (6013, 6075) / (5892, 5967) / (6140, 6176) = -0.061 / 204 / 232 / 234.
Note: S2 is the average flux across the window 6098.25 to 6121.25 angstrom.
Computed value 235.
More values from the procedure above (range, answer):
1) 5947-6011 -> 220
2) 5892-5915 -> 199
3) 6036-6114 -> 231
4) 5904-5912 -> 206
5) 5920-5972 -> 209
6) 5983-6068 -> 229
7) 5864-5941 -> 187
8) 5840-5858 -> 199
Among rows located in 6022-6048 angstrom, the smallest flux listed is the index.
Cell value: 216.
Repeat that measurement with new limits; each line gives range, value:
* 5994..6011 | 225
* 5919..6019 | 178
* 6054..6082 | 209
